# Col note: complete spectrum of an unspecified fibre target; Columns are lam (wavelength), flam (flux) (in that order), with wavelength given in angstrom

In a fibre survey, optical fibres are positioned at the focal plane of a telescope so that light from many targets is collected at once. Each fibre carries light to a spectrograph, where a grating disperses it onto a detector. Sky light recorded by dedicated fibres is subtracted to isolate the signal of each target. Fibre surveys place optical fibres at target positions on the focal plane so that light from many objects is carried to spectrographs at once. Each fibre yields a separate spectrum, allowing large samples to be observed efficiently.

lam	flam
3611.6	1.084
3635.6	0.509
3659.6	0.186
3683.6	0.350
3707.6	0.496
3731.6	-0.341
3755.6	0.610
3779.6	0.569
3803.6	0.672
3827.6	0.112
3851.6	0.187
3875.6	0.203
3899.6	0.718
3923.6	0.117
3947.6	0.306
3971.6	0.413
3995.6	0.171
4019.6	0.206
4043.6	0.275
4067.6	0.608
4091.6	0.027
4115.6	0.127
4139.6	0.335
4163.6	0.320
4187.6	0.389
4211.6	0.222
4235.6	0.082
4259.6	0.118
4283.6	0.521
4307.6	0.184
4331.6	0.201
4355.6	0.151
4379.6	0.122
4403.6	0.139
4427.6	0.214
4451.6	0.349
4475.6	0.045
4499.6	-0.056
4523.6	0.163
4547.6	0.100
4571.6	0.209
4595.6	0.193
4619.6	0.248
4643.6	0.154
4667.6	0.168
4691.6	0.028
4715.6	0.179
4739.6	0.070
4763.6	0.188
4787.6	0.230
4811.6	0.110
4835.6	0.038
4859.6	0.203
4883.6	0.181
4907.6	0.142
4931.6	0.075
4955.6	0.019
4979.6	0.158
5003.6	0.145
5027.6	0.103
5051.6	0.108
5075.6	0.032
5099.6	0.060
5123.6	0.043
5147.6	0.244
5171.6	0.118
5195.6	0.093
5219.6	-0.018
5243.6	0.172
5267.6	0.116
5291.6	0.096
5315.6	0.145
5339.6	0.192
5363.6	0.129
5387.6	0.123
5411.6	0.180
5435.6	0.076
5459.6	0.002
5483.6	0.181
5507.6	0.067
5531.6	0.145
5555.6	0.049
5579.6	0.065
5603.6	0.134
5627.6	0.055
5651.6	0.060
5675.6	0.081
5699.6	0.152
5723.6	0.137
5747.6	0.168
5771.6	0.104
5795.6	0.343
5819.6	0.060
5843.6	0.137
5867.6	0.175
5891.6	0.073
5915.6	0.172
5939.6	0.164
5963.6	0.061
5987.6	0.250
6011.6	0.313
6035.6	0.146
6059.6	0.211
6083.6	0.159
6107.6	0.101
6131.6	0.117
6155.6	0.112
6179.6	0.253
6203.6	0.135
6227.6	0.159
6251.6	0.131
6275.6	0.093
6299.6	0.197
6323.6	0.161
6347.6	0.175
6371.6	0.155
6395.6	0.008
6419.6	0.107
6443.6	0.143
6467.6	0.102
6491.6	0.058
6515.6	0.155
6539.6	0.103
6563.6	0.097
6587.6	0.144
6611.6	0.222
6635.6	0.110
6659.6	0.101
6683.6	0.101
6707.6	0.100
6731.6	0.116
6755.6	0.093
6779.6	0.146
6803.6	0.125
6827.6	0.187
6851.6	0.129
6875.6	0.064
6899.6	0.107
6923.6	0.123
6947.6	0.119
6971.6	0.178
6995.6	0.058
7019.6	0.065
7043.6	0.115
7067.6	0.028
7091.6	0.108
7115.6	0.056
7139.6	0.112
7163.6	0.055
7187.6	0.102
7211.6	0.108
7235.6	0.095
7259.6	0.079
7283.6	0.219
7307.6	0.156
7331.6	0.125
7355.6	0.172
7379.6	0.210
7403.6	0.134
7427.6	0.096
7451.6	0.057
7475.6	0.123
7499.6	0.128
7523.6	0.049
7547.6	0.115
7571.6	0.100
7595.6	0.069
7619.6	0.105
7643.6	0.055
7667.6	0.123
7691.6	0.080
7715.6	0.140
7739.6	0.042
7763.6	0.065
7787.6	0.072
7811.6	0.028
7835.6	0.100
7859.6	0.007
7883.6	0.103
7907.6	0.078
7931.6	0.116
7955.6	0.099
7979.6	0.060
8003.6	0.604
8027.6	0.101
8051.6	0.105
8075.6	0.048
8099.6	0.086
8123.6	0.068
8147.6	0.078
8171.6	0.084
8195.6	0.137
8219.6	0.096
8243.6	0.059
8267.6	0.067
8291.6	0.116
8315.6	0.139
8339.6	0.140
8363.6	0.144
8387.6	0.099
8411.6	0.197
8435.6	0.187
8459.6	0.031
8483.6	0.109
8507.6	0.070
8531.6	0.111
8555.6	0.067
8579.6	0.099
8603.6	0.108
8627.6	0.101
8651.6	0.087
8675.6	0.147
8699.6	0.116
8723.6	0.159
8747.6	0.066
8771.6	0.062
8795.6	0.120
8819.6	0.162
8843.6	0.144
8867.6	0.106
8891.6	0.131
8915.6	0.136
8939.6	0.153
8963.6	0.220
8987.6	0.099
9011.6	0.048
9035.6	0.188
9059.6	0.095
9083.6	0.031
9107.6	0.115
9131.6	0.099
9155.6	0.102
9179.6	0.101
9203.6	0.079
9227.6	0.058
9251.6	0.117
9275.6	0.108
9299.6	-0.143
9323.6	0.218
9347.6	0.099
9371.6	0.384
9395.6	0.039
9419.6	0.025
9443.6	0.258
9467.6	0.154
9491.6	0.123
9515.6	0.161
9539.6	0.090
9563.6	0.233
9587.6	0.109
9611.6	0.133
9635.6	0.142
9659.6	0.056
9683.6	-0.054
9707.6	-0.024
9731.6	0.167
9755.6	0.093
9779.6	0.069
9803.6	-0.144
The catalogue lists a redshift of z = 1.15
